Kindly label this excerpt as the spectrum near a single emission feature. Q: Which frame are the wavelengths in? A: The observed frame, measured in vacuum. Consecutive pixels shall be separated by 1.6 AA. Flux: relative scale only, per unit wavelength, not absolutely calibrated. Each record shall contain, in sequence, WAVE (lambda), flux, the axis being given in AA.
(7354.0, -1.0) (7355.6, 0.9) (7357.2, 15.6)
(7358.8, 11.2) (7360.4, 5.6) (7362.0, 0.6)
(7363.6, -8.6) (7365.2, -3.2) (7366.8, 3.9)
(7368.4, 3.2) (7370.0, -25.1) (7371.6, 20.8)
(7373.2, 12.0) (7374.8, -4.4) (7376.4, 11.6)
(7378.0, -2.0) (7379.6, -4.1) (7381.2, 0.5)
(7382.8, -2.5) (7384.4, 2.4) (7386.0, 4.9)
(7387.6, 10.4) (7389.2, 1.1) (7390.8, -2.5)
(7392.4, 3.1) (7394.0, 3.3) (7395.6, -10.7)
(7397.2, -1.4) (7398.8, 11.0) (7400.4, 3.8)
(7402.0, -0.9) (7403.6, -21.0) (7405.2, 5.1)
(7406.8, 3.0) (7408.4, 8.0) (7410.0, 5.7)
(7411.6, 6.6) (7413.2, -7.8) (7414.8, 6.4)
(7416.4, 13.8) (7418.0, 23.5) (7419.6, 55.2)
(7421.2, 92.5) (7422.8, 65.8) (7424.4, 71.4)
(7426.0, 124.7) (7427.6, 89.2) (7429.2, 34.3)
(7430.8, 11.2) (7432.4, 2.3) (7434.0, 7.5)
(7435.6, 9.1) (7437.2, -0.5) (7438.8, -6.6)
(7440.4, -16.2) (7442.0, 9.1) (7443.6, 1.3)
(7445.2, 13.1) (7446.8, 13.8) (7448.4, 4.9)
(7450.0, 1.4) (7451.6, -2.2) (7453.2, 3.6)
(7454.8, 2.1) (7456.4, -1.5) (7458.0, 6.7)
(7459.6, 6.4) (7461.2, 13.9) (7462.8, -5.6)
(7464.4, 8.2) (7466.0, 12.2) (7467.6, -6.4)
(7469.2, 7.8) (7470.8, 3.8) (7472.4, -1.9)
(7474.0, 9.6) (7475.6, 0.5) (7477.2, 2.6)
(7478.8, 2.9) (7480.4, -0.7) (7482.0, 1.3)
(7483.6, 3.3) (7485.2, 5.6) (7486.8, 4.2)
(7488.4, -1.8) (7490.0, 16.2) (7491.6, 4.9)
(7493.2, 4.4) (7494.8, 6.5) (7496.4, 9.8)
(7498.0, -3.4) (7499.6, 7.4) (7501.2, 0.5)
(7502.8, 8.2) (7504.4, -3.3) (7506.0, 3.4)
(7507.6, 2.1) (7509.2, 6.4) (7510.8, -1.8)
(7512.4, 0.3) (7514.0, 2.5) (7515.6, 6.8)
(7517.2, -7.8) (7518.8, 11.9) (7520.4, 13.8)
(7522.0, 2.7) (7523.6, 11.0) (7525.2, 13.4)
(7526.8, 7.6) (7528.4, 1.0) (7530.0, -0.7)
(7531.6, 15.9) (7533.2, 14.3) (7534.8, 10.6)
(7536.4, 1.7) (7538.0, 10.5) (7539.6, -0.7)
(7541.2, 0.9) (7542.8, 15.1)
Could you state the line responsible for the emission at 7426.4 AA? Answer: [O II] 3727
